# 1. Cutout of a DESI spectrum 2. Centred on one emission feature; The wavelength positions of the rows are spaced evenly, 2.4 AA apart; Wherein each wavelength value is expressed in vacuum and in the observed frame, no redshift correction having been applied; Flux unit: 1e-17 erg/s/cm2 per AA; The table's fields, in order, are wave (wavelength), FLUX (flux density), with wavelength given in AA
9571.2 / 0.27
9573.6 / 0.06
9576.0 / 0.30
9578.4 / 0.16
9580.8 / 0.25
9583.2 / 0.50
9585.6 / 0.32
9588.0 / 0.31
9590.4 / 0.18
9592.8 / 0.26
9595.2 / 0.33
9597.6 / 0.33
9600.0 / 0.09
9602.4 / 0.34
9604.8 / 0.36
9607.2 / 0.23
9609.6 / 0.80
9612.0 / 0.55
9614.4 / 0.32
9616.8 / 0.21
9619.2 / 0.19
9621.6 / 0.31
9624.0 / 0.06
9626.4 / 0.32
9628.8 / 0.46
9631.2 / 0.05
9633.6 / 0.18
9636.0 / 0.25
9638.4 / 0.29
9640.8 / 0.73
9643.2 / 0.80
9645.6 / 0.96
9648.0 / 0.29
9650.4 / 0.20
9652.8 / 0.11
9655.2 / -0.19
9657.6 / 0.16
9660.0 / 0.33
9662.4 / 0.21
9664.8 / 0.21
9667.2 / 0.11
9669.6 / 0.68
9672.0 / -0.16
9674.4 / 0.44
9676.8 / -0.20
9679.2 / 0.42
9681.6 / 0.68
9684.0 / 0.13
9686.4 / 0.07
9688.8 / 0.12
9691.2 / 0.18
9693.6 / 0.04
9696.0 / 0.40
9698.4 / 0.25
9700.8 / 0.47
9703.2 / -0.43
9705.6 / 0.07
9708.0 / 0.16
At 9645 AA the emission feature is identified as H-beta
